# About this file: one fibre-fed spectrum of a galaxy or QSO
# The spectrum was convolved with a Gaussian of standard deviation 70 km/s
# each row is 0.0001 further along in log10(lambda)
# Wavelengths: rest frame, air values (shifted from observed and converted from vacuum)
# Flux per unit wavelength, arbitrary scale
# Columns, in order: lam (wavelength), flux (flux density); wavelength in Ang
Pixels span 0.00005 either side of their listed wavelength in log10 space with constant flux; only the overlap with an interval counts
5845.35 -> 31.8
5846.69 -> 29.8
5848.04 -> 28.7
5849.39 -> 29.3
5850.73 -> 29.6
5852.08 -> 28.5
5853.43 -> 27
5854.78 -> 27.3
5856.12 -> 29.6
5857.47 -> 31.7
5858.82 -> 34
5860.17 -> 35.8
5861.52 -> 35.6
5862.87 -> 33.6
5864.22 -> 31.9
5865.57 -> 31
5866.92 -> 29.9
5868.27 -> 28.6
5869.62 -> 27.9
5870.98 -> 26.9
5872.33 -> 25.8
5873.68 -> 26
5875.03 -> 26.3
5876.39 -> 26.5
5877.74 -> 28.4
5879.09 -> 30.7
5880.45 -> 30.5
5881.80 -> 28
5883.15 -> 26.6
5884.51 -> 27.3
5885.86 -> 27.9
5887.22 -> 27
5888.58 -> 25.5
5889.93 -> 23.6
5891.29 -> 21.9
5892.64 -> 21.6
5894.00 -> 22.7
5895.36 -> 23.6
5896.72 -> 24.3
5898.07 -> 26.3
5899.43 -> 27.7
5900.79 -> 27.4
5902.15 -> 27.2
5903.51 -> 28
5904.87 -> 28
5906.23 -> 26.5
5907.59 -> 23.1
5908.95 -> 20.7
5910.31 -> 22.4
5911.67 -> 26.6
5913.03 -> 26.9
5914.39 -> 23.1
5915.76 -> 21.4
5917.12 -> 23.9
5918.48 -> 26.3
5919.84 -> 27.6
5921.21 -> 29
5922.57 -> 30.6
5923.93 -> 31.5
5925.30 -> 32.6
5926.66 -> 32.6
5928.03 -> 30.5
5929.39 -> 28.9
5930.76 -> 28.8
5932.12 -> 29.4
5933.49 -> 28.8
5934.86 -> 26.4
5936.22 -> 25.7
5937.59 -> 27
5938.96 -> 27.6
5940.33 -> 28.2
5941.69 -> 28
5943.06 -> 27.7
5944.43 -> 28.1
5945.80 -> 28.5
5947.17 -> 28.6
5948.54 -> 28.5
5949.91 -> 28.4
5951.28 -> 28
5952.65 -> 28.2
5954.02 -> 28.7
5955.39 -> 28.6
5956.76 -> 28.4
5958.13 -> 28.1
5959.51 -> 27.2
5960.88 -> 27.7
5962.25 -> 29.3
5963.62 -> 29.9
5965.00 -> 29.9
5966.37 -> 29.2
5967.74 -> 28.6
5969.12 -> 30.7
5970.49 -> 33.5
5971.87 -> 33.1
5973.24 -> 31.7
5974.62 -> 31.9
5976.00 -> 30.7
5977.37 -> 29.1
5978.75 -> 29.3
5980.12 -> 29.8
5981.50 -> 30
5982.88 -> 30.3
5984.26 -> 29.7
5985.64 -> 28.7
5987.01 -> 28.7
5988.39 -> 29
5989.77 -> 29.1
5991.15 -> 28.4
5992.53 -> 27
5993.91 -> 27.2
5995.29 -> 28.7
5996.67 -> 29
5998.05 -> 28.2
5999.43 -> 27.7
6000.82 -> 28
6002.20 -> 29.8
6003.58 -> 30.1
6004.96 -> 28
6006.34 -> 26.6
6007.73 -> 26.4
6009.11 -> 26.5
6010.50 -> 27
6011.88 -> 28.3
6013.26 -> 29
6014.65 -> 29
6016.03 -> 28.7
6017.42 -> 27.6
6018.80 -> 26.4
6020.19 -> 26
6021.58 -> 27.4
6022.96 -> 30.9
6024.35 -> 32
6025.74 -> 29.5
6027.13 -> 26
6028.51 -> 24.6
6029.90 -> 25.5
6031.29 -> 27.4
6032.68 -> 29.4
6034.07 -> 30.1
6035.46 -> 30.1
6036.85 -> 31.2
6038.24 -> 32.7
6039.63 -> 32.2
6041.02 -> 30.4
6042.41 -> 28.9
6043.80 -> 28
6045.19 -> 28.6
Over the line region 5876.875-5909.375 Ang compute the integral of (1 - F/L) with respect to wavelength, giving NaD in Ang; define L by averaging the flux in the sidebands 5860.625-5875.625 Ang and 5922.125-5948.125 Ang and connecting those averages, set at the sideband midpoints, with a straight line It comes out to 3.6 Ang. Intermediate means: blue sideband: 29.5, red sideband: 28.9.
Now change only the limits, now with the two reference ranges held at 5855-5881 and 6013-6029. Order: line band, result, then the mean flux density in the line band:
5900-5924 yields 2.8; 26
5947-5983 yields -0.9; 29.5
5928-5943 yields 0.6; 28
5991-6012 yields 0.3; 27.9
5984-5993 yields 0.0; 28.7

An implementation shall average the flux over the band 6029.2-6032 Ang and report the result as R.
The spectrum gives 26.4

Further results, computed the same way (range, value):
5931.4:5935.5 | 28.2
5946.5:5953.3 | 28.3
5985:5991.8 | 28.8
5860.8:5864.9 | 33.7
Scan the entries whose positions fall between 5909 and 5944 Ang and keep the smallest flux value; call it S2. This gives 21.4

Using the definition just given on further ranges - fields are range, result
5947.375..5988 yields 27.2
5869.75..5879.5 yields 25.8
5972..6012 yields 26.4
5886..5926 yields 20.7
